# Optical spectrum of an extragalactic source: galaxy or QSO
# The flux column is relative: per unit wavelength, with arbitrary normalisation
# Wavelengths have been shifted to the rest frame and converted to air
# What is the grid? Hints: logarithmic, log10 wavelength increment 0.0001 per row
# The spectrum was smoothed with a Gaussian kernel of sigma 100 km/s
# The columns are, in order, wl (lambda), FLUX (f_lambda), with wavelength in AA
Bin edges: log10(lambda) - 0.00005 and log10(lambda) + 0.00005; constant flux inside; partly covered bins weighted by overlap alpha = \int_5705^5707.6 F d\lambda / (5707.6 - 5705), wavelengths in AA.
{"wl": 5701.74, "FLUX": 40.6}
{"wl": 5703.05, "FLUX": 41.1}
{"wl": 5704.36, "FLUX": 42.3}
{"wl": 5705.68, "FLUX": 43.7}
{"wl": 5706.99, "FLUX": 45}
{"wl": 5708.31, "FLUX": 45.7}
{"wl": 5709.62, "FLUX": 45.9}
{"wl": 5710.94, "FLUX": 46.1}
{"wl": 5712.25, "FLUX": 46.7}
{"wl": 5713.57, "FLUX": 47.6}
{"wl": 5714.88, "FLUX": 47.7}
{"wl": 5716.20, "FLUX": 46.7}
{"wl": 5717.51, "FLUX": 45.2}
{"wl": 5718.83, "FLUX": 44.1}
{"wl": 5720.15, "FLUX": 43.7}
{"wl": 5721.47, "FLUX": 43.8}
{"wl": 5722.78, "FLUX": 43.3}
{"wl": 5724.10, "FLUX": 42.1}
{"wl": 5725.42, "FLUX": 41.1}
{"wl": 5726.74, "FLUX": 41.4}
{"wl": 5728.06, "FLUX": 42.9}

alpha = 44.3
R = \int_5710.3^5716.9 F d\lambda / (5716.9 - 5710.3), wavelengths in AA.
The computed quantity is 47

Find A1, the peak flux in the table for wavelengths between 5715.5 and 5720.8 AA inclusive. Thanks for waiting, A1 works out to 46.7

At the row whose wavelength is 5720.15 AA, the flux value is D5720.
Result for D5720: 43.7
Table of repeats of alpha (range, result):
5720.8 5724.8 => 43.1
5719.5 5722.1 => 43.7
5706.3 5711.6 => 45.7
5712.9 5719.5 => 46.2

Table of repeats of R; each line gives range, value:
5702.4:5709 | 43.6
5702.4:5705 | 41.8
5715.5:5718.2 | 45.9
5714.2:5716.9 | 47.3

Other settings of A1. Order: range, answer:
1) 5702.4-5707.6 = 45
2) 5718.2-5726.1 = 44.1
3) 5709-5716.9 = 47.7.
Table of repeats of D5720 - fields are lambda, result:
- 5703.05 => 41.1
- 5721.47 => 43.8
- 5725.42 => 41.1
